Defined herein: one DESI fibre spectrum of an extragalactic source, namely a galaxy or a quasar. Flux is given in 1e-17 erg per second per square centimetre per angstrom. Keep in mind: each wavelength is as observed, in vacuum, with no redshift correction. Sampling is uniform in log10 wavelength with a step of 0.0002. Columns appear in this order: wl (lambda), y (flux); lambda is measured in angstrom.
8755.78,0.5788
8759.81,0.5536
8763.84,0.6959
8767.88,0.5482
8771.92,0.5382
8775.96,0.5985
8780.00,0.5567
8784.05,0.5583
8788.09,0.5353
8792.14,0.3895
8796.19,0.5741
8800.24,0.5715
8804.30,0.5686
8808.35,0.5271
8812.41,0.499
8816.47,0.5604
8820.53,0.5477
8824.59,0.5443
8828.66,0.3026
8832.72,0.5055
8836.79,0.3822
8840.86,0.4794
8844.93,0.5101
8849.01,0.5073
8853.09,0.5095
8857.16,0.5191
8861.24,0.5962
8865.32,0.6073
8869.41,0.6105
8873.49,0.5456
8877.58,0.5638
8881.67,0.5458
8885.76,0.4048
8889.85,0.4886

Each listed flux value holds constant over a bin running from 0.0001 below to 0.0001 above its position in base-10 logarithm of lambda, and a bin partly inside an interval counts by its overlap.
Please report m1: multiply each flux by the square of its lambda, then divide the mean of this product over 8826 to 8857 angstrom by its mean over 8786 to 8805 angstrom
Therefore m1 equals 0.89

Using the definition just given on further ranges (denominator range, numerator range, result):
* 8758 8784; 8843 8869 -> 0.96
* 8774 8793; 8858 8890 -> 1.04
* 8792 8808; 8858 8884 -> 1.07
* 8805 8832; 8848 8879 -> 1.13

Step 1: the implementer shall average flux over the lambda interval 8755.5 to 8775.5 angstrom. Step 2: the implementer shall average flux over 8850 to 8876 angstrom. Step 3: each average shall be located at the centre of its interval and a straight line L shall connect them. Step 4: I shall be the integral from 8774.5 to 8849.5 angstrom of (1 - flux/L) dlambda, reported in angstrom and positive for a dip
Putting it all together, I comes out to 8.29 angstrom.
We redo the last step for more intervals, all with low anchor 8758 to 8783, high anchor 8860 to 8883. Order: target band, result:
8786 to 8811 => 2.3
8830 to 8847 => 3.4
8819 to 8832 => 2.6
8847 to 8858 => 1.3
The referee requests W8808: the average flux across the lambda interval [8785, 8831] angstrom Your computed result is 0.512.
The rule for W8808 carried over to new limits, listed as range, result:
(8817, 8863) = 0.493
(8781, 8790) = 0.548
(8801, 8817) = 0.539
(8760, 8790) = 0.575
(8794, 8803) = 0.569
